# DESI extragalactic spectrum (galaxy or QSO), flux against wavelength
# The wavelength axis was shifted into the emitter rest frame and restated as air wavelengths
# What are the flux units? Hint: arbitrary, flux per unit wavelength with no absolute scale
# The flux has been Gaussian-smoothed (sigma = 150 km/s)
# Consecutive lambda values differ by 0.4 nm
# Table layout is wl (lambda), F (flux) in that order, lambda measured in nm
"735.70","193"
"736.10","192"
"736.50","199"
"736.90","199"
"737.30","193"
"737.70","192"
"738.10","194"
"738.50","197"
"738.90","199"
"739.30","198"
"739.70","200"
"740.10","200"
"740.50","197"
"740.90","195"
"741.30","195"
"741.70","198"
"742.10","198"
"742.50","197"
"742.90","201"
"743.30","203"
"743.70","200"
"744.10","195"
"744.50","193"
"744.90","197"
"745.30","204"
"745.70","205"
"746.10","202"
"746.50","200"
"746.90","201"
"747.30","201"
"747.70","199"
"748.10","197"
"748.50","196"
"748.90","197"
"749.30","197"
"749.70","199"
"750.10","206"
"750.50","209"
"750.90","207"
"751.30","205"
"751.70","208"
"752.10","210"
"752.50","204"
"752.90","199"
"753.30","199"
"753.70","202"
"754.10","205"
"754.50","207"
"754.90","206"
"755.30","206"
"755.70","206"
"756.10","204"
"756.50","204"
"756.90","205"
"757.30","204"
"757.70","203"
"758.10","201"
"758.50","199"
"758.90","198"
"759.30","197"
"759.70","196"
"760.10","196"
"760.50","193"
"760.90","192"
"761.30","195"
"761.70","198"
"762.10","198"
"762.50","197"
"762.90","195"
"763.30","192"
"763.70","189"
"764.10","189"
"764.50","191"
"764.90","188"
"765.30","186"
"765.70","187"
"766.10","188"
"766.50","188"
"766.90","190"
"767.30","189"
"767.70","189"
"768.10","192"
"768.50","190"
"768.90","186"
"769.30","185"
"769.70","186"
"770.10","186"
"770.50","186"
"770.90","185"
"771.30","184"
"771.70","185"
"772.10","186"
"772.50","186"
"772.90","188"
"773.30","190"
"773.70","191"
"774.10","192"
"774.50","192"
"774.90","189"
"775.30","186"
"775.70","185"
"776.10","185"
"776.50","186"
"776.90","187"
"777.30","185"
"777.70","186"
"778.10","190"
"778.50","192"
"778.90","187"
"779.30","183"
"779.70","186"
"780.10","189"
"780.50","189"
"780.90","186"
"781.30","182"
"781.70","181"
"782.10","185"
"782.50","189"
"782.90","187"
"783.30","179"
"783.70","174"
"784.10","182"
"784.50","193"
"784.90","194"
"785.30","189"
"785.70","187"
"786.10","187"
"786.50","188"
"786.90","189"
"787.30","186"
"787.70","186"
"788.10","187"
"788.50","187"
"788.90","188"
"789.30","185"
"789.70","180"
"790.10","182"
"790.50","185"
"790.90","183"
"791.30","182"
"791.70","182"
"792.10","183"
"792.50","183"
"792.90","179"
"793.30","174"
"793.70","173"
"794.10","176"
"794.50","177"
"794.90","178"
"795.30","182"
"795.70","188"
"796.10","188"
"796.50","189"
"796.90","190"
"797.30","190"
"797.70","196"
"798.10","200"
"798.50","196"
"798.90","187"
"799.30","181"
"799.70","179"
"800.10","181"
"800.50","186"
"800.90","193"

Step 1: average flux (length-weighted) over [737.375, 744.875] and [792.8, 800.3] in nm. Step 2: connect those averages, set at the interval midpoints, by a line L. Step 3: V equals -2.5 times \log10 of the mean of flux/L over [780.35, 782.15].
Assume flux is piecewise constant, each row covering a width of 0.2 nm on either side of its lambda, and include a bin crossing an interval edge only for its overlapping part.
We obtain 0.021 mag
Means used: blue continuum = 197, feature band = 184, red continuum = 184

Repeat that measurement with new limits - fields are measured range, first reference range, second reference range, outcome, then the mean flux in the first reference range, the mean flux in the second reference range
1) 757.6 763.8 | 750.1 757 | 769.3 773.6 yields 0.01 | 205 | 186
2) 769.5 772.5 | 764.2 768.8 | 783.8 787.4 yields 0.02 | 189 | 188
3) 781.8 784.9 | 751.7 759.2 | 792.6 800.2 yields 0.03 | 203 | 184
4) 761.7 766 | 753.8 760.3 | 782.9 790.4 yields 0.04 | 202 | 186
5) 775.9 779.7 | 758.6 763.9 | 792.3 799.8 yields 0.02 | 195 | 185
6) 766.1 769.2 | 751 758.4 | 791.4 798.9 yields 0.05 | 204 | 185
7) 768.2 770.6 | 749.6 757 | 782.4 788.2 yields 0.05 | 205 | 186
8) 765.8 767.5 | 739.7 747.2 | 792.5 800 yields 0.02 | 199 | 185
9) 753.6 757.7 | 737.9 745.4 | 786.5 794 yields -0.06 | 198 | 183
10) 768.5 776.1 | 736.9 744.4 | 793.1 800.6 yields 0.02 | 197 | 185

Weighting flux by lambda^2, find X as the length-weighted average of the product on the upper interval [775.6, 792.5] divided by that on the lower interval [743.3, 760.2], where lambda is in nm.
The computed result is 1.0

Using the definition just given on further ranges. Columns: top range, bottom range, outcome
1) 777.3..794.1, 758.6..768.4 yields 1.02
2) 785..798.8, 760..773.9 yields 1.04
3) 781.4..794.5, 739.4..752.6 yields 1.02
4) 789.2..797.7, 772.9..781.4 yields 1.01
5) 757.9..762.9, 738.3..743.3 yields 1.05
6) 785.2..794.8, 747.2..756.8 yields 0.99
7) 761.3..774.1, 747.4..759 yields 0.97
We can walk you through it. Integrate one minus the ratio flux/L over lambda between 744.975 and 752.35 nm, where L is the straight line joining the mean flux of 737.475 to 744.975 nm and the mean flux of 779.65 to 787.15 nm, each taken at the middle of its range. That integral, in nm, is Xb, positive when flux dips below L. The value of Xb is -0.264 nm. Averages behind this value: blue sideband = 197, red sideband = 186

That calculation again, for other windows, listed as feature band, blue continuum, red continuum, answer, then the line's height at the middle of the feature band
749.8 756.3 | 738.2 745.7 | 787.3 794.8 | -0.35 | 195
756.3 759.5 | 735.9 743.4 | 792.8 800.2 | -0.14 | 193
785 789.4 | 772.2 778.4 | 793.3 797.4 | -0.06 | 185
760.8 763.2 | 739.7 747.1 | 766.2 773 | -0.07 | 191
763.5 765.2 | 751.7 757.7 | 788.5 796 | 0.08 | 199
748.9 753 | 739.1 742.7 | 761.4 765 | -0.18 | 196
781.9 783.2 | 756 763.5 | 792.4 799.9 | 0.02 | 190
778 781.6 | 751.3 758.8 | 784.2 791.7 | 0.07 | 191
